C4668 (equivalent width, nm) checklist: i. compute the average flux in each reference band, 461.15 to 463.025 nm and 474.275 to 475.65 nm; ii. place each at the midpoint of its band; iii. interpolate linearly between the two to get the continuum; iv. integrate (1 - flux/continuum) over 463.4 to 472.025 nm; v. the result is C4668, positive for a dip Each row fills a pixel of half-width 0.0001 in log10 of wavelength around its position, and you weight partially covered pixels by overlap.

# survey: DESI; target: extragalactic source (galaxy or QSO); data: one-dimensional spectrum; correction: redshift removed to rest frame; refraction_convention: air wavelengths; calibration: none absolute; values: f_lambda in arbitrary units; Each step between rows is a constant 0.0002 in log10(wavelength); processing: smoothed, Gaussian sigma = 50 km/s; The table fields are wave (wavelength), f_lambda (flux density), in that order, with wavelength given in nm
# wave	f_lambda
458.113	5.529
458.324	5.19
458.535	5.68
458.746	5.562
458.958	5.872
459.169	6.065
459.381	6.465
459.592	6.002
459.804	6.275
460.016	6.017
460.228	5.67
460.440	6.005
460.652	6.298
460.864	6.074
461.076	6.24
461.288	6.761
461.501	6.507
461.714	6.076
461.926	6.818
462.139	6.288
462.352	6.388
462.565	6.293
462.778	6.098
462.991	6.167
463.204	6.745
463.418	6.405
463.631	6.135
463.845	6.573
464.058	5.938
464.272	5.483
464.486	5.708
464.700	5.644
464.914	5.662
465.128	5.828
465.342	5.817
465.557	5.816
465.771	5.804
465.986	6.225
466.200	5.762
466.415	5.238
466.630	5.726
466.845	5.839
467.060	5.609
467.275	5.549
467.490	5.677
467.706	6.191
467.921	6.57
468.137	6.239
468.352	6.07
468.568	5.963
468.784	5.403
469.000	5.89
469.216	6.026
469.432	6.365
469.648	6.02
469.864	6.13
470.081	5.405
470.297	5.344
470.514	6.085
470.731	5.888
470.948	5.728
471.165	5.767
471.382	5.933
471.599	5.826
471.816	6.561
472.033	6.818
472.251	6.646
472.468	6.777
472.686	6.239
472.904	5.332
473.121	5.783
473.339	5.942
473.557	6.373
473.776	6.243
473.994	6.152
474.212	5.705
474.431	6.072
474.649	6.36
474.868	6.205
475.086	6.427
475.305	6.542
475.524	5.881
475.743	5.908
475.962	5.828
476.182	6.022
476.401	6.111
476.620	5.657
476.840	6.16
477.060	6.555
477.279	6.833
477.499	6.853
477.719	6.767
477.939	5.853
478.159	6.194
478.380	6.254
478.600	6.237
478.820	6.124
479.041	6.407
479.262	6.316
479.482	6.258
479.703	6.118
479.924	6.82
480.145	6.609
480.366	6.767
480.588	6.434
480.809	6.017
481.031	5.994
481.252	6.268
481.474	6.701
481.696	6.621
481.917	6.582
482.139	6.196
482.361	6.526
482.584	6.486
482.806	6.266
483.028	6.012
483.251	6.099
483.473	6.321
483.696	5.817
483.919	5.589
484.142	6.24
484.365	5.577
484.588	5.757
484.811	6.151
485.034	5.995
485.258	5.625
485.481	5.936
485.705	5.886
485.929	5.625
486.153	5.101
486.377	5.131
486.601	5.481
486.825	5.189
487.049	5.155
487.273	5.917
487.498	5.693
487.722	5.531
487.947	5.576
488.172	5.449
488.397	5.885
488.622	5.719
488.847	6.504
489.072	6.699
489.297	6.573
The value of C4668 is 0.563 nm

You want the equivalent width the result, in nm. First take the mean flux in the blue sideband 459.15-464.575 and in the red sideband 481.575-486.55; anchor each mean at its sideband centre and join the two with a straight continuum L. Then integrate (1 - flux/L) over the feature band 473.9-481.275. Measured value -0.26 nm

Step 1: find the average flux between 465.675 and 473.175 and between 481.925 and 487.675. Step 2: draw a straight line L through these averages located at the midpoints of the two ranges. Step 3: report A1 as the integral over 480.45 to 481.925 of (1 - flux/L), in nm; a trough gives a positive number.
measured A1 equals -0.13 nm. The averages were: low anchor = 5.96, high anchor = 5.84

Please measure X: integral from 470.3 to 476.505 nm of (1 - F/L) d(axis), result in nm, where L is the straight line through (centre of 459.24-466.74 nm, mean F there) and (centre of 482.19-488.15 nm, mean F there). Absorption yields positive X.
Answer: -0.16 nm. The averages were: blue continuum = 6.08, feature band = 6.1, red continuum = 5.79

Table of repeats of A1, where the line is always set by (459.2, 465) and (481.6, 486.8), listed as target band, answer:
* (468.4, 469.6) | 0.03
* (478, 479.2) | -0.05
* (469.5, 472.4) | 0.03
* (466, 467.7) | 0.12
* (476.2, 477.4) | -0.05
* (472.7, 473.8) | 0.02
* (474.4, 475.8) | -0.04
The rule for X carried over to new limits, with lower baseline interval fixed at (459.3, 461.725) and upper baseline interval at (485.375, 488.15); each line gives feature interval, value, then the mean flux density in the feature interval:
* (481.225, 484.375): -0.348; 6.24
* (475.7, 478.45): -0.225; 6.24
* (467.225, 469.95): -0.012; 6.02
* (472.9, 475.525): -0.123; 6.12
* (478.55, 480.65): -0.262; 6.41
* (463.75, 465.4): 0.073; 5.83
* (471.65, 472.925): -0.119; 6.44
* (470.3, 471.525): 0.020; 5.83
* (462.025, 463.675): -0.049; 6.32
